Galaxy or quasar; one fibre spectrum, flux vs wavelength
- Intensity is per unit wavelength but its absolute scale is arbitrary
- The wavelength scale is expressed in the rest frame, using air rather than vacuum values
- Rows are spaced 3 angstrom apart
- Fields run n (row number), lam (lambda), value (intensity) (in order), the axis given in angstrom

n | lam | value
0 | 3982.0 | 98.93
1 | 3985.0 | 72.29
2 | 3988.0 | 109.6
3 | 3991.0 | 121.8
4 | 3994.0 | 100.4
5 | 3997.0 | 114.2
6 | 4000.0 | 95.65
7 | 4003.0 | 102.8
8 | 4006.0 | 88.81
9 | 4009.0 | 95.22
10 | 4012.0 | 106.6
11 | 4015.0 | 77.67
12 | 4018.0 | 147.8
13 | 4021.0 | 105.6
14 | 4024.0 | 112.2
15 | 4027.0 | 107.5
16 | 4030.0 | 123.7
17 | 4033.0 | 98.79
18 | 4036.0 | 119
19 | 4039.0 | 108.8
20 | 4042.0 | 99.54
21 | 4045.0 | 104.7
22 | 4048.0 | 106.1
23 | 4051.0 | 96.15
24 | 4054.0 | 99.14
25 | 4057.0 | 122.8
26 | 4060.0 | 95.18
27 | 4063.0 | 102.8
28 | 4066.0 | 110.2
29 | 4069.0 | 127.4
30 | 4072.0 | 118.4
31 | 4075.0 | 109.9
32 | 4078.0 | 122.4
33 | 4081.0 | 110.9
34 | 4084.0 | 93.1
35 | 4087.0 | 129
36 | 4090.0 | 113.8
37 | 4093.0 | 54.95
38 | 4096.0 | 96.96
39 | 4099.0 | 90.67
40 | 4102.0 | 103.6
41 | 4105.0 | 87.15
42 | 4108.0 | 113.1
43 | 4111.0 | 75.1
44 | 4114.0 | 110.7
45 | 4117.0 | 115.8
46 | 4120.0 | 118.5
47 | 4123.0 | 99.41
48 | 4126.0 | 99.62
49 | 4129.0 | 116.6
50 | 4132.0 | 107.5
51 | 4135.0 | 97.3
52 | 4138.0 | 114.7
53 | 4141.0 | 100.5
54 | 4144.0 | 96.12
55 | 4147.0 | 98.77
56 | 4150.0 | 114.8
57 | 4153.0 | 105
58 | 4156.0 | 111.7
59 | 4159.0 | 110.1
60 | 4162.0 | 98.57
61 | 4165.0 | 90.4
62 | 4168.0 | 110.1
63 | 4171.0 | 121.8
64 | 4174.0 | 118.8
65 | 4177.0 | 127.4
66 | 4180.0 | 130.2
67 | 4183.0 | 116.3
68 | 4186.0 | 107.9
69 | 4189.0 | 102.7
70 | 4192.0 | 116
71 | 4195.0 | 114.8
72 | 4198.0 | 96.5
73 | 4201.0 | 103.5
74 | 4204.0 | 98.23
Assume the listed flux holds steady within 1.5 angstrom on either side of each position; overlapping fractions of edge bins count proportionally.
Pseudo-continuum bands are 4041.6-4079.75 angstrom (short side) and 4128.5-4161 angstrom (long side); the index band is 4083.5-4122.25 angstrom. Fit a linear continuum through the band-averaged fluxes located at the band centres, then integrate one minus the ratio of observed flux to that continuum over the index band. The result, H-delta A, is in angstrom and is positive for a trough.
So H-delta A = 2.6 angstrom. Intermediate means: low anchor 109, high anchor 106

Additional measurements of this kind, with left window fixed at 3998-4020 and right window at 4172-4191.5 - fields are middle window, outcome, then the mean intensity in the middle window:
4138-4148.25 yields 1.18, 101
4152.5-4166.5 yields 1.49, 103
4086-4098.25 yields 1.41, 96.9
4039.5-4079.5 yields -0.75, 109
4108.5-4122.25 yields 0.78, 105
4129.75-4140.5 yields 0.63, 107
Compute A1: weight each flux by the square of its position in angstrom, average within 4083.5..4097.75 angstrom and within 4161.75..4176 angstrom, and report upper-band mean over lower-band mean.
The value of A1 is 1.16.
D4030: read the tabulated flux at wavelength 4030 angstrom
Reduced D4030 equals 123.7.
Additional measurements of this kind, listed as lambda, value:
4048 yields 106.1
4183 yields 116.3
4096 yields 96.96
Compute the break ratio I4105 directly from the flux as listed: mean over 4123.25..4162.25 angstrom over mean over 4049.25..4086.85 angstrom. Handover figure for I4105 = 1.0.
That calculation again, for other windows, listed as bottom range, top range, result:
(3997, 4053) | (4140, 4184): 1.04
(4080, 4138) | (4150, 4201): 1.09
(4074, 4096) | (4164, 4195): 1.10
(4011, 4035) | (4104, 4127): 0.93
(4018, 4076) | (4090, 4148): 0.91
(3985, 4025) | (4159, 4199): 1.07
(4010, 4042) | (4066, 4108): 0.95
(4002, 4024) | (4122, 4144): 1.00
